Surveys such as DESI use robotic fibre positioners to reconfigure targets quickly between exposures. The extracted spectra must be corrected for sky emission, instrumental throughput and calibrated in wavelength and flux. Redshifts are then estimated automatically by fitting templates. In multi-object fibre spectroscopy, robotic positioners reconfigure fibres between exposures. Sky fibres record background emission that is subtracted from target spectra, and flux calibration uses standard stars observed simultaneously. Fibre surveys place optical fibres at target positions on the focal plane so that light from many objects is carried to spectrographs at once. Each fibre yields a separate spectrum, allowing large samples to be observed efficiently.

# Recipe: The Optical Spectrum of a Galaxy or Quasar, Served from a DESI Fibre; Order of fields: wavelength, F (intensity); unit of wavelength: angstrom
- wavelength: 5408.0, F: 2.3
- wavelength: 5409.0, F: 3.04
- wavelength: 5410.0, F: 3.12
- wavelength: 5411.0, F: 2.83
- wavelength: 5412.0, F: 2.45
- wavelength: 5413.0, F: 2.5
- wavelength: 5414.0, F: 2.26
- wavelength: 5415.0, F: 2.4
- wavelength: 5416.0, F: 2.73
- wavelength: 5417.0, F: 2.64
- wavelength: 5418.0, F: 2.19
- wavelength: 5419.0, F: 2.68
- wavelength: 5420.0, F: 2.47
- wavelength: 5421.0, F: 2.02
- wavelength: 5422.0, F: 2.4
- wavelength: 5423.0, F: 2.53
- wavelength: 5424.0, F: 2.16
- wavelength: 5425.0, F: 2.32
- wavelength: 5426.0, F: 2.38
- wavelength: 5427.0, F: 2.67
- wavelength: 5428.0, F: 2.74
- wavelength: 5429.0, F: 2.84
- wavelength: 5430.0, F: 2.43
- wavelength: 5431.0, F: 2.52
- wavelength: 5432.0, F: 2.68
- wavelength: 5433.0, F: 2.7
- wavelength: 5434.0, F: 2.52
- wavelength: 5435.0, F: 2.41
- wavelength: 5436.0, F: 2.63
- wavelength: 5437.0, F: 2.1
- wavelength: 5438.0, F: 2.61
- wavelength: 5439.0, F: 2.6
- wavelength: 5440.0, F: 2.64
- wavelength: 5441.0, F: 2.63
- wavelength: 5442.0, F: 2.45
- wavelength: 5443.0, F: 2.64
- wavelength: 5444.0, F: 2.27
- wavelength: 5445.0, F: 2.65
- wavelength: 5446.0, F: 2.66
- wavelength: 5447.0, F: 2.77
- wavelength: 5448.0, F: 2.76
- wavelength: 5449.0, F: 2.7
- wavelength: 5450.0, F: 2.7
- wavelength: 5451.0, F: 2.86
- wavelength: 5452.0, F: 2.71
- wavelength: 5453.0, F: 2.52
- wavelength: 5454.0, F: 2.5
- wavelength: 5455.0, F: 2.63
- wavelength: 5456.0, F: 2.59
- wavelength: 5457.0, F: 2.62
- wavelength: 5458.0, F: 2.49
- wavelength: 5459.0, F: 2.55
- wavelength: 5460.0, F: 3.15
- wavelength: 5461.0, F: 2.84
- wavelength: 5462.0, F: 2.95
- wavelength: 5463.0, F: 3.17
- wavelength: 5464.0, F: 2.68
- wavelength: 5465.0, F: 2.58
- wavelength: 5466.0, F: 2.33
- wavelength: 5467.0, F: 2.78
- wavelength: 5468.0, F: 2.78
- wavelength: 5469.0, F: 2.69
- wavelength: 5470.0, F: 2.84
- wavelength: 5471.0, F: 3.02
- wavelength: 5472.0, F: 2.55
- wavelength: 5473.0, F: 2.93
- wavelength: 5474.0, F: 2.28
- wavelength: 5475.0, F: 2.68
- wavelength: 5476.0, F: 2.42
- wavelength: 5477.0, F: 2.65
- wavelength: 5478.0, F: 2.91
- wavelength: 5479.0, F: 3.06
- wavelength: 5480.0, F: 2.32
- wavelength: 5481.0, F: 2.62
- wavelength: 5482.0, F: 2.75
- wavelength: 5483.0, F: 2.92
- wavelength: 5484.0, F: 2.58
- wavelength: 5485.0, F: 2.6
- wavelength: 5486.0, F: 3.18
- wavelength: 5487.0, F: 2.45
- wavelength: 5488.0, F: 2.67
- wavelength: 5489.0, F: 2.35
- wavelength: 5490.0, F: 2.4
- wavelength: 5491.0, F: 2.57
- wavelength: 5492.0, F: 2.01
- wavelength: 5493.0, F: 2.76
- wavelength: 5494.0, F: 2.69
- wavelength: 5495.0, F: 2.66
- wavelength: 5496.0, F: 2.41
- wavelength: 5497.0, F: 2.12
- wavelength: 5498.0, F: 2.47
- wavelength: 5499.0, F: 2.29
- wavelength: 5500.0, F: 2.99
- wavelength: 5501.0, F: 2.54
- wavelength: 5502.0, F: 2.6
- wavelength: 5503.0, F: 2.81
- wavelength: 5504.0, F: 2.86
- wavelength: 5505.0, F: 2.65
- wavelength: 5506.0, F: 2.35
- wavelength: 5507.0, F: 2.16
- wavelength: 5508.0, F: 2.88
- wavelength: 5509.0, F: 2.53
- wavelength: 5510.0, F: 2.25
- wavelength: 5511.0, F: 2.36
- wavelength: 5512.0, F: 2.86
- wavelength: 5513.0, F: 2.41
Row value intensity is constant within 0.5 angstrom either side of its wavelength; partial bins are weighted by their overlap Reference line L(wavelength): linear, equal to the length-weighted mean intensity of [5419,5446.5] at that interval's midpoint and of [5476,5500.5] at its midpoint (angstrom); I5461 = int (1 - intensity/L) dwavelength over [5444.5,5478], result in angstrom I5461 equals -1.9 angstrom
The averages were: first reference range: 2.51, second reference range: 2.6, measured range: 2.7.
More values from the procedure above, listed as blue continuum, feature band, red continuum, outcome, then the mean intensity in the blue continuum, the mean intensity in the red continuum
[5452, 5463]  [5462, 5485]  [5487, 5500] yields -0.95 angstrom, 2.71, 2.47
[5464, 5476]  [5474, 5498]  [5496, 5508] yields 0.14 angstrom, 2.67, 2.54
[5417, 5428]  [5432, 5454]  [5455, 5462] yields -0.09 angstrom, 2.41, 2.72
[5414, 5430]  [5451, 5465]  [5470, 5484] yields -0.54 angstrom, 2.47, 2.7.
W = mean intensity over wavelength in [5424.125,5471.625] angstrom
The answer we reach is 2.64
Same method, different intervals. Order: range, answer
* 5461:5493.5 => 2.67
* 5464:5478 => 2.67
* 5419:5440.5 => 2.5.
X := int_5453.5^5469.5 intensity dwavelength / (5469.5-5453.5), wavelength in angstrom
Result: 2.71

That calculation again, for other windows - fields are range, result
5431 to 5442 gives 2.55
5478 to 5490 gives 2.68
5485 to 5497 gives 2.54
